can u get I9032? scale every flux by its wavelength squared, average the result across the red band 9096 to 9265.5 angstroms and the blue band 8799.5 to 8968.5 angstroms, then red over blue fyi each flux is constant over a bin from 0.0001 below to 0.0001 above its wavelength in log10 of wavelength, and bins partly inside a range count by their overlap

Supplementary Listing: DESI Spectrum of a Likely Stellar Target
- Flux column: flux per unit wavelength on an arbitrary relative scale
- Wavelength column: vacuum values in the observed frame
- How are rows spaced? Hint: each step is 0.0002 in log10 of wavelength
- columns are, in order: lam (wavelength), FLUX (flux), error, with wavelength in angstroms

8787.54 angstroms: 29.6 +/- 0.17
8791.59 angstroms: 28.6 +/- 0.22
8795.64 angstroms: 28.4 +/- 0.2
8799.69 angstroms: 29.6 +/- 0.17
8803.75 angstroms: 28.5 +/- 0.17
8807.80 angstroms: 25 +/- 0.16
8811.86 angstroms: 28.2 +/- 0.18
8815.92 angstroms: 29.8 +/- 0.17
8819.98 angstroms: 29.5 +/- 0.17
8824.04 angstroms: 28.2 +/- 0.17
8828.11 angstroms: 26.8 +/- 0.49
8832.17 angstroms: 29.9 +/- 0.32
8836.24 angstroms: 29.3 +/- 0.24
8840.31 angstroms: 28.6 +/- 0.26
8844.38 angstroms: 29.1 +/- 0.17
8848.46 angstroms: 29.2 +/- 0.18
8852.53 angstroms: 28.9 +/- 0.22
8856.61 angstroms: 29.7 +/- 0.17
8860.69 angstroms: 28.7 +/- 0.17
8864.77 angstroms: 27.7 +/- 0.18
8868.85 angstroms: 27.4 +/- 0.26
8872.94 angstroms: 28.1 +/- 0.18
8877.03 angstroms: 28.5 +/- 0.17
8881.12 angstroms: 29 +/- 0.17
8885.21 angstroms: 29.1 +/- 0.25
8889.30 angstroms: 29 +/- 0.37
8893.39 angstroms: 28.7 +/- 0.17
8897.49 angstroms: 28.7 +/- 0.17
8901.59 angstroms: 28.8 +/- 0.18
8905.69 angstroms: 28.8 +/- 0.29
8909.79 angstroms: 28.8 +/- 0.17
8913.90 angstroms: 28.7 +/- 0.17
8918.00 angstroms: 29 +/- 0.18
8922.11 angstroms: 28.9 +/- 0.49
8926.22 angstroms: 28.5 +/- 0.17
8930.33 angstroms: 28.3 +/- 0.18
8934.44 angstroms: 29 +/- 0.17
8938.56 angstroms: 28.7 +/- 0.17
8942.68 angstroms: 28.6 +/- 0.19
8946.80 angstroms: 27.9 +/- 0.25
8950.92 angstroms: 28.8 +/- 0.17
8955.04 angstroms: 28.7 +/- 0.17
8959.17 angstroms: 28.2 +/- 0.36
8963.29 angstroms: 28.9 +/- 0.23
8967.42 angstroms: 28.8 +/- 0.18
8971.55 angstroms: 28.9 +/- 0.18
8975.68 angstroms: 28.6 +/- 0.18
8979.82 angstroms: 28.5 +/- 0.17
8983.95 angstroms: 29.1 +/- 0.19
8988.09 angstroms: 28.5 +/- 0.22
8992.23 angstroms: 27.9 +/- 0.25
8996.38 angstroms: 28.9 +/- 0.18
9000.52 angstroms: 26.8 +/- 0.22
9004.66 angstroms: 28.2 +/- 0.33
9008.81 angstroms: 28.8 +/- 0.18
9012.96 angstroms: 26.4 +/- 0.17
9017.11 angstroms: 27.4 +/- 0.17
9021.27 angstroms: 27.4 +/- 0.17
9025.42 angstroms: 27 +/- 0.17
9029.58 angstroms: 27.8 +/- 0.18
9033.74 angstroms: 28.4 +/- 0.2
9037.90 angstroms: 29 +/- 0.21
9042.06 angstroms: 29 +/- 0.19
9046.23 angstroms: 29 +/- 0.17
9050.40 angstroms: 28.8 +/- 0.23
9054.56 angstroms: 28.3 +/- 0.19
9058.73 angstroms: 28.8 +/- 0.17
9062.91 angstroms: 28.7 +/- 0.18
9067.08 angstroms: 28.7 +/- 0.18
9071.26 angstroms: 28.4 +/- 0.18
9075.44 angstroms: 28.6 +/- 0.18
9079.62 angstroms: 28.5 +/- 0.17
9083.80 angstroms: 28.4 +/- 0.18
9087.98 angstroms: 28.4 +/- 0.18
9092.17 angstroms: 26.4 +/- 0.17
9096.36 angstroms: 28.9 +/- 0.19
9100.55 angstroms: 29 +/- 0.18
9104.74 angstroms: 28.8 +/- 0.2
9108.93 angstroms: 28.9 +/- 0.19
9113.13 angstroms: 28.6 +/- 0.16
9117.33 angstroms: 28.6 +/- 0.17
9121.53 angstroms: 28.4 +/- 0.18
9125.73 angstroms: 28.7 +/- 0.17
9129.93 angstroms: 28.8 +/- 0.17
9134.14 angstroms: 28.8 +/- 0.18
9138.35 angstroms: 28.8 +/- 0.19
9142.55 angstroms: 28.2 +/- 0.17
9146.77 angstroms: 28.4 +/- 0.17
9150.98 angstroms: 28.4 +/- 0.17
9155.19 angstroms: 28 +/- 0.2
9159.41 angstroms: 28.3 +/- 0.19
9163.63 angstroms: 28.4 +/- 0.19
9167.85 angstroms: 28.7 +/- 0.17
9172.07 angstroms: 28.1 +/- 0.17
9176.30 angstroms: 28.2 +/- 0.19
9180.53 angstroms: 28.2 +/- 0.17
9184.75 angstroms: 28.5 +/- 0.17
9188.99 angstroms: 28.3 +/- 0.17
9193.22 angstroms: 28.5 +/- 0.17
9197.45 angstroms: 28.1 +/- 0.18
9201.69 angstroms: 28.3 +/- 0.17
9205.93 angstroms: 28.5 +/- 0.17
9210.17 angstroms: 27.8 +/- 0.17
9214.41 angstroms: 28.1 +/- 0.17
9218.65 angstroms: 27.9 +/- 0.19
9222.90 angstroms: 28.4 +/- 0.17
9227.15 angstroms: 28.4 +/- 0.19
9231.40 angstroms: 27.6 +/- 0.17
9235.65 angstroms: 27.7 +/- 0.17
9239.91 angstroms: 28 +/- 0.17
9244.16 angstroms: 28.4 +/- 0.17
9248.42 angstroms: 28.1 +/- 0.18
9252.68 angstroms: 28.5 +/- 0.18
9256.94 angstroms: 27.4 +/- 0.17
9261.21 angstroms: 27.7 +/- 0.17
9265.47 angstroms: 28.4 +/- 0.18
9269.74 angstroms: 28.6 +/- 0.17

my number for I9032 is 1.06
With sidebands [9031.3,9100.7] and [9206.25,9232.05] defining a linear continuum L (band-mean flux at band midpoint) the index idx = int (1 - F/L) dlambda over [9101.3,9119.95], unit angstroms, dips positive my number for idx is -0.2 angstroms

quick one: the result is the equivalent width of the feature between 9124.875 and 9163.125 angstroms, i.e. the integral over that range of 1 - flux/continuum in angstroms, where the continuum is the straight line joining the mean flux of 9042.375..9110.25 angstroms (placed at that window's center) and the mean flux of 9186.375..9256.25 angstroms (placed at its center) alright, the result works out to -0.2 angstroms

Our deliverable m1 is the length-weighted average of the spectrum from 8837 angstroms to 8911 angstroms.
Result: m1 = 28.7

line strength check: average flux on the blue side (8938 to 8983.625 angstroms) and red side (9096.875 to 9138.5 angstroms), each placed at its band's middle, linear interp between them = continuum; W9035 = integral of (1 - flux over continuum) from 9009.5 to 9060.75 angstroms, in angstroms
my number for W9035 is 1.0 angstroms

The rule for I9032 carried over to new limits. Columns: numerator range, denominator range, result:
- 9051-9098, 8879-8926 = 1.02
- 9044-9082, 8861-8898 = 1.05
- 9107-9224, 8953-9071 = 1.04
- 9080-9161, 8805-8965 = 1.05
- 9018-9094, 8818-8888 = 1.03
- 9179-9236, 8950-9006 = 1.04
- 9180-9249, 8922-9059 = 1.04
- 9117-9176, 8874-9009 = 1.04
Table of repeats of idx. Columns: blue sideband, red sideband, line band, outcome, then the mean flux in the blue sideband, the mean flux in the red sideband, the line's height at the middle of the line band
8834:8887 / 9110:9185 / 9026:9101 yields 0.17 angstroms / 28.7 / 28.5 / 28.5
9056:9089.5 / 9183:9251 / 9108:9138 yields -0.28 angstroms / 28.6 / 28.2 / 28.4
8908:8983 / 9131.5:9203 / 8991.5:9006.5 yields 0.34 angstroms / 28.7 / 28.4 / 28.6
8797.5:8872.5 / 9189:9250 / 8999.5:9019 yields 0.55 angstroms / 28.6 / 28.1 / 28.4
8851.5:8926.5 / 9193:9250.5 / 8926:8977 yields -0.06 angstroms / 28.7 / 28.1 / 28.6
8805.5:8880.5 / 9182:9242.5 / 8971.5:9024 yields 0.53 angstroms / 28.5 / 28.2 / 28.3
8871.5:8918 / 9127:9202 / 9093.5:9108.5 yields -0.15 angstroms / 28.8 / 28.4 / 28.5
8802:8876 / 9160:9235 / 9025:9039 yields 0.12 angstroms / 28.5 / 28.2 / 28.3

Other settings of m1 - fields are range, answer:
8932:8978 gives 28.6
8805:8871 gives 28.5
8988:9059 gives 28.1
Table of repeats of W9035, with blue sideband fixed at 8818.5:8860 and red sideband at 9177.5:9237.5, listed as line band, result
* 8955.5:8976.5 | 0.0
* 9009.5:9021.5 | 0.6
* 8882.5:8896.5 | -0.1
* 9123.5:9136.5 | -0.2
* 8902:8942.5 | 0.0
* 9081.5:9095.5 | 0.3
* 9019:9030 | 0.5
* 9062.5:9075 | -0.1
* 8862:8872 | 0.4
